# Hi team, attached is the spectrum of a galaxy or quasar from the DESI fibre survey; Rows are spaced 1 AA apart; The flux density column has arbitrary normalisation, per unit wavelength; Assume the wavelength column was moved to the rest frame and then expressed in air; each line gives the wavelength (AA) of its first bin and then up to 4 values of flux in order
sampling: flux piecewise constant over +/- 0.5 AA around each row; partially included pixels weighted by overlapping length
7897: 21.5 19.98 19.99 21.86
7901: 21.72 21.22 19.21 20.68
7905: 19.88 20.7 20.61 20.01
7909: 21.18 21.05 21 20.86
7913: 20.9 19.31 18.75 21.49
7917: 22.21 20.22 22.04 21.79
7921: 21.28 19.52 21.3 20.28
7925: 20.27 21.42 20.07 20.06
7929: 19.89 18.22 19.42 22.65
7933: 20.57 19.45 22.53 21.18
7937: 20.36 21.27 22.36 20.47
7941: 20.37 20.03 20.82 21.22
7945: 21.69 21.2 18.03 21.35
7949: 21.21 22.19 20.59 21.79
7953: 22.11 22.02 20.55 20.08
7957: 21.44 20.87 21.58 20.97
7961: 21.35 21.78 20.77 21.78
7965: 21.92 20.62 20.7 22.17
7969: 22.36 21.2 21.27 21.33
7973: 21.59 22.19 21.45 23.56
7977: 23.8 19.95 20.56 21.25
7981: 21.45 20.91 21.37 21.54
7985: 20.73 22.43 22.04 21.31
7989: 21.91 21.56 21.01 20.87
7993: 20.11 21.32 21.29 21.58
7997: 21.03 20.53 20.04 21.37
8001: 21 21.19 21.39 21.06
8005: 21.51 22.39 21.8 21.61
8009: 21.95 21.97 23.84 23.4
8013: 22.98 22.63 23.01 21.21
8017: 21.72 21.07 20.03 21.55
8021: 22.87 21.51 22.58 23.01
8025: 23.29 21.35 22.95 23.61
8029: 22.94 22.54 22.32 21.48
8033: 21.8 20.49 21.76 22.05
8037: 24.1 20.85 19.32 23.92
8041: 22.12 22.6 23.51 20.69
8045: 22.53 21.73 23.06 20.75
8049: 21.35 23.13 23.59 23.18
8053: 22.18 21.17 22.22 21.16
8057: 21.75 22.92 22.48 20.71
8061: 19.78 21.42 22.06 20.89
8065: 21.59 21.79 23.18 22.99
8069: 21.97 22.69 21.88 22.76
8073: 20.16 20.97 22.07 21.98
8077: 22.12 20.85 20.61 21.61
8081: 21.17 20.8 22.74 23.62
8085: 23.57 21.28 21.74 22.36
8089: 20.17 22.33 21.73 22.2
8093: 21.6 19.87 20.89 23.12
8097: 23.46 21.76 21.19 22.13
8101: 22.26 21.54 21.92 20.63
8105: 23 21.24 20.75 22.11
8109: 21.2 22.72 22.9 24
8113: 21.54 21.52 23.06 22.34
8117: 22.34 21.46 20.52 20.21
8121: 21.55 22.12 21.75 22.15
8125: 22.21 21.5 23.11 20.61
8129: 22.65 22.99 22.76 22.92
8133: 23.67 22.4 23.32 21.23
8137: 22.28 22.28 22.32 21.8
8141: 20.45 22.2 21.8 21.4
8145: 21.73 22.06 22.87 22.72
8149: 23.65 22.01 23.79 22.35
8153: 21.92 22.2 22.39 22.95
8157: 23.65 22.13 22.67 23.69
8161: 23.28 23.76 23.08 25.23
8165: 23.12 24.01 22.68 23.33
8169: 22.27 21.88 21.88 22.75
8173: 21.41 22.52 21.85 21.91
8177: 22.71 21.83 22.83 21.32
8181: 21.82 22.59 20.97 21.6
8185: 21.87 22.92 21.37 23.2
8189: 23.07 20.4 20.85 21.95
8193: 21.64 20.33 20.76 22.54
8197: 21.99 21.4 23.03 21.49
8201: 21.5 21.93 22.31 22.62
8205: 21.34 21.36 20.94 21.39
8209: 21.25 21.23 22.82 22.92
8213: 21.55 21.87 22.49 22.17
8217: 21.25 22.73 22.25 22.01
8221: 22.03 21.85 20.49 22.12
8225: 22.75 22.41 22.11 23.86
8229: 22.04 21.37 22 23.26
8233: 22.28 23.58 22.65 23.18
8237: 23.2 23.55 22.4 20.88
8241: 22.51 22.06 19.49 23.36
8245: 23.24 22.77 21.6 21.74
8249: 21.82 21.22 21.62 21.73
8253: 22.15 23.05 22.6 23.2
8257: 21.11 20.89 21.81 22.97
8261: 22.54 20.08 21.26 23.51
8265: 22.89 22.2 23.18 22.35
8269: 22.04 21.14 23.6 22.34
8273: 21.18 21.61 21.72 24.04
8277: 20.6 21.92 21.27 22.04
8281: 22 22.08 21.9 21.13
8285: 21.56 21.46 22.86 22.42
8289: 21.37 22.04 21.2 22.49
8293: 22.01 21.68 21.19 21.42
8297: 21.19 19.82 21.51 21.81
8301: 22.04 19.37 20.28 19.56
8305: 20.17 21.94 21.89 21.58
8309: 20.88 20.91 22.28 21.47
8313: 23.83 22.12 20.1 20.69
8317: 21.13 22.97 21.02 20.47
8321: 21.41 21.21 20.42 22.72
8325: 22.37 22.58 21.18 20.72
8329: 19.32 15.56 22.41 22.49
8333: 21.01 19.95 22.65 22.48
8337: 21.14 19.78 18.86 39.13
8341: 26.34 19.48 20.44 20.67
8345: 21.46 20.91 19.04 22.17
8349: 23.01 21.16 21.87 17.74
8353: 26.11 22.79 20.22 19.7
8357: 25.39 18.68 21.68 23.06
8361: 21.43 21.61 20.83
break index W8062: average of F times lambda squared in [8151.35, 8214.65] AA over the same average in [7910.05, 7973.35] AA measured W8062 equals 1.1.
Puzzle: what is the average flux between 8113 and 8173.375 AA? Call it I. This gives 22.4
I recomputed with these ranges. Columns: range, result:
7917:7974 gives 21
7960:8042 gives 21.7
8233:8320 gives 21.8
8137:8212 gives 22.2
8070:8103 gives 21.8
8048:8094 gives 21.8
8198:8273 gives 22.1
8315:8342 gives 21.8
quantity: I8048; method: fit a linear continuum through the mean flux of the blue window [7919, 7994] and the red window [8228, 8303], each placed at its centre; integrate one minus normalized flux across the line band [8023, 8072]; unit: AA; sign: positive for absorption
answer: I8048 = -1.66 AA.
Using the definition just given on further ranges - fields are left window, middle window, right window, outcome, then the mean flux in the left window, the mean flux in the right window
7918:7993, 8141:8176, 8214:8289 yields -1.3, 21.1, 22.1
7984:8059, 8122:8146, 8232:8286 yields -0.2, 21.9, 22.1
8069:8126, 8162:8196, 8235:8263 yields -0.4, 21.8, 22.1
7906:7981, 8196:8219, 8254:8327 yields -0.4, 21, 21.7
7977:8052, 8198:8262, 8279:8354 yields -1.3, 21.8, 21.6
